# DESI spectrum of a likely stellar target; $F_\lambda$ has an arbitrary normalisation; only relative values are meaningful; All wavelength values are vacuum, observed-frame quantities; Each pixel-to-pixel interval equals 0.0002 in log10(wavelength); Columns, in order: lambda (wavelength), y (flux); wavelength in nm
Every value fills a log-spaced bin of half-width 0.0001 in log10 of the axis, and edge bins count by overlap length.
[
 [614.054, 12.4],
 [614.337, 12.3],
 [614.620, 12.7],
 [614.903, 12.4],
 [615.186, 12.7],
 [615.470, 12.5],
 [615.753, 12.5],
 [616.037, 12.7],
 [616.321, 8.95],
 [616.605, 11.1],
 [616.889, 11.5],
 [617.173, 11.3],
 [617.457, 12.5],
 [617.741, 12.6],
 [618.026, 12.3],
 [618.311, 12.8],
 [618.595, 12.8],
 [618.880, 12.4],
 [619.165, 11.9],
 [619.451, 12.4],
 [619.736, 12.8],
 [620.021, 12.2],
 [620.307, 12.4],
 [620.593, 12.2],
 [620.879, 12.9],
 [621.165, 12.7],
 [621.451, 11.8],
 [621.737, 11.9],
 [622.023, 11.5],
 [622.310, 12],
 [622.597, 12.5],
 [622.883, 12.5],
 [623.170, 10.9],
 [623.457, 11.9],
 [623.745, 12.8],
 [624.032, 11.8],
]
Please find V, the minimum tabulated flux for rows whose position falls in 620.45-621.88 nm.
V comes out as 11.8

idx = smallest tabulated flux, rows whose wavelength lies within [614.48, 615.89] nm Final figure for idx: 12.4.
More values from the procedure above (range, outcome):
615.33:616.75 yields 8.95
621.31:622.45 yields 11.5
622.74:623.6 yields 10.9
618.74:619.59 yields 11.9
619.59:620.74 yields 12.2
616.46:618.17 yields 11.1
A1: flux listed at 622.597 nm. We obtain 12.5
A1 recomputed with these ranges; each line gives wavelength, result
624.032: 11.8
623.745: 12.8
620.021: 12.2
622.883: 12.5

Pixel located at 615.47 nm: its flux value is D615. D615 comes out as 12.5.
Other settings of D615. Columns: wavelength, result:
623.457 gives 11.9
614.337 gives 12.3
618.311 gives 12.8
